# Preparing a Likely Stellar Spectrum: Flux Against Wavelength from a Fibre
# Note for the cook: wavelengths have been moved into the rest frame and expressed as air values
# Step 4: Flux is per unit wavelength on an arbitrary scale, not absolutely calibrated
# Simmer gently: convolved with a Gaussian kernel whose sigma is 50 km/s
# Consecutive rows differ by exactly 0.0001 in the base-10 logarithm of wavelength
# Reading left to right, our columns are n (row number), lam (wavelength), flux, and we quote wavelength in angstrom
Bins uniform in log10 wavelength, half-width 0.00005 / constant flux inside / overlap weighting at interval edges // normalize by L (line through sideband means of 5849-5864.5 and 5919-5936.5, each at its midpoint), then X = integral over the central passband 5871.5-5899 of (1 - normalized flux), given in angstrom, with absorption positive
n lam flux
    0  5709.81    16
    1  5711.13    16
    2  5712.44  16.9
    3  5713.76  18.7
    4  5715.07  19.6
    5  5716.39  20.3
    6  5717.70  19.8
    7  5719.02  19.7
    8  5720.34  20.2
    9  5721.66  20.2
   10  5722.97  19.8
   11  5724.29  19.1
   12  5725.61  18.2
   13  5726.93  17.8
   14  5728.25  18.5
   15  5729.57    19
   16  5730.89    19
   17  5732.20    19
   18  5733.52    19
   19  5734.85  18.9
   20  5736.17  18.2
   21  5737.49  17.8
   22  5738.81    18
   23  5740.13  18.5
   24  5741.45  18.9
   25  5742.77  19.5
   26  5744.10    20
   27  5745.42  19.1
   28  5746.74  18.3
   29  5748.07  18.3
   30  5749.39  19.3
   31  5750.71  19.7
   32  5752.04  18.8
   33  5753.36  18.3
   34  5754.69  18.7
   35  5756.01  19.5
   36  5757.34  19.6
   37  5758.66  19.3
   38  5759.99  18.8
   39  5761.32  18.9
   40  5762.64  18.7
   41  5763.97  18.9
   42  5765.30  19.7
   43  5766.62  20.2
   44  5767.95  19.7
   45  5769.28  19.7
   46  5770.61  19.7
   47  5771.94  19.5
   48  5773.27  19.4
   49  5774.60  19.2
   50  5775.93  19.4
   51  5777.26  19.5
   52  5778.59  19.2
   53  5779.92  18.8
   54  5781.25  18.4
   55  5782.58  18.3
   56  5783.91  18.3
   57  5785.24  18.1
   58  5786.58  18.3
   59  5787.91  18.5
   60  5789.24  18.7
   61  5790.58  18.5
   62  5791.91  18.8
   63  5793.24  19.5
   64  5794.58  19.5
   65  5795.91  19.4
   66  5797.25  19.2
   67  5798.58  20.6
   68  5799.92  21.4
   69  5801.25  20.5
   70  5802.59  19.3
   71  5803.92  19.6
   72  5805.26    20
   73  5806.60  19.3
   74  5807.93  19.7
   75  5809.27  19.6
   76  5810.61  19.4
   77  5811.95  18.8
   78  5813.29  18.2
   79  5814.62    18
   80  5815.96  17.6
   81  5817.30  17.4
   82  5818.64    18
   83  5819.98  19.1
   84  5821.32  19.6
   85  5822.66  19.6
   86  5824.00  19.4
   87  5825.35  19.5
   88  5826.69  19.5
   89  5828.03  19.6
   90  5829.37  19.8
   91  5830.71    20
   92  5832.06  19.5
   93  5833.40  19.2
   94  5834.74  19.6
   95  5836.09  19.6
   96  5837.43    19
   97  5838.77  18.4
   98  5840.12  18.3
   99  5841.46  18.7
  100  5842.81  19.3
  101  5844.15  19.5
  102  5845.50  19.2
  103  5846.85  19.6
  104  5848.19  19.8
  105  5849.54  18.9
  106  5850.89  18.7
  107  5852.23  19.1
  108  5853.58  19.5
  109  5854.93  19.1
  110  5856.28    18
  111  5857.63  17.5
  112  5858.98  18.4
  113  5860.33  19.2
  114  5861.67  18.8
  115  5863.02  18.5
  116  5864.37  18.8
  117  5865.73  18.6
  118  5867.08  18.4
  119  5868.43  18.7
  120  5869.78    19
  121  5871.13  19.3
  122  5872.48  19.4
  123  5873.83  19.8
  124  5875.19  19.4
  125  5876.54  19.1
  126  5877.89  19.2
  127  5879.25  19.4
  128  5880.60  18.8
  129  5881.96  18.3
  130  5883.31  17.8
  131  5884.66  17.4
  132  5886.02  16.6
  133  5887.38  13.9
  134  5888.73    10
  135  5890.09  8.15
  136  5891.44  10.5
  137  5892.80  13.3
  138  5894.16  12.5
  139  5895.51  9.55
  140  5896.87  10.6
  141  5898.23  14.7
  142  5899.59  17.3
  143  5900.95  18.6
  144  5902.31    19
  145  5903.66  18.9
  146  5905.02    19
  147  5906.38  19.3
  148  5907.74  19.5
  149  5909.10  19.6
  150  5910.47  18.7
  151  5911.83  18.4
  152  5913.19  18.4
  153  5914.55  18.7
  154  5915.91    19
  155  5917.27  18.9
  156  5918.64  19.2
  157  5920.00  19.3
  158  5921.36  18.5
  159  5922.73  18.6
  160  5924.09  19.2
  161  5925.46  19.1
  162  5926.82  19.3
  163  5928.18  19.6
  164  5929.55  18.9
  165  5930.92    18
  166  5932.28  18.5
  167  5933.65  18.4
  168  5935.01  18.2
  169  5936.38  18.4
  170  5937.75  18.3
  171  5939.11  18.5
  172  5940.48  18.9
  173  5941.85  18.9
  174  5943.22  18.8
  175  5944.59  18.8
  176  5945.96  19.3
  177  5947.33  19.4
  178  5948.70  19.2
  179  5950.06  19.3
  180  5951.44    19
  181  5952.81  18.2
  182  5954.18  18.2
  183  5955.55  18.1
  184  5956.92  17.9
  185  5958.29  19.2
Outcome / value 4.8 angstrom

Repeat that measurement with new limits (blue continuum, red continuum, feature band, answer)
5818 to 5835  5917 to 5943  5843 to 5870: 0.5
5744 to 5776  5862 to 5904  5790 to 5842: -3.6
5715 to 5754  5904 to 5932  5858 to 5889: 1.2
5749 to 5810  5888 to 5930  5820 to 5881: -3.9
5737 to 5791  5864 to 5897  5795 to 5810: -1.5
